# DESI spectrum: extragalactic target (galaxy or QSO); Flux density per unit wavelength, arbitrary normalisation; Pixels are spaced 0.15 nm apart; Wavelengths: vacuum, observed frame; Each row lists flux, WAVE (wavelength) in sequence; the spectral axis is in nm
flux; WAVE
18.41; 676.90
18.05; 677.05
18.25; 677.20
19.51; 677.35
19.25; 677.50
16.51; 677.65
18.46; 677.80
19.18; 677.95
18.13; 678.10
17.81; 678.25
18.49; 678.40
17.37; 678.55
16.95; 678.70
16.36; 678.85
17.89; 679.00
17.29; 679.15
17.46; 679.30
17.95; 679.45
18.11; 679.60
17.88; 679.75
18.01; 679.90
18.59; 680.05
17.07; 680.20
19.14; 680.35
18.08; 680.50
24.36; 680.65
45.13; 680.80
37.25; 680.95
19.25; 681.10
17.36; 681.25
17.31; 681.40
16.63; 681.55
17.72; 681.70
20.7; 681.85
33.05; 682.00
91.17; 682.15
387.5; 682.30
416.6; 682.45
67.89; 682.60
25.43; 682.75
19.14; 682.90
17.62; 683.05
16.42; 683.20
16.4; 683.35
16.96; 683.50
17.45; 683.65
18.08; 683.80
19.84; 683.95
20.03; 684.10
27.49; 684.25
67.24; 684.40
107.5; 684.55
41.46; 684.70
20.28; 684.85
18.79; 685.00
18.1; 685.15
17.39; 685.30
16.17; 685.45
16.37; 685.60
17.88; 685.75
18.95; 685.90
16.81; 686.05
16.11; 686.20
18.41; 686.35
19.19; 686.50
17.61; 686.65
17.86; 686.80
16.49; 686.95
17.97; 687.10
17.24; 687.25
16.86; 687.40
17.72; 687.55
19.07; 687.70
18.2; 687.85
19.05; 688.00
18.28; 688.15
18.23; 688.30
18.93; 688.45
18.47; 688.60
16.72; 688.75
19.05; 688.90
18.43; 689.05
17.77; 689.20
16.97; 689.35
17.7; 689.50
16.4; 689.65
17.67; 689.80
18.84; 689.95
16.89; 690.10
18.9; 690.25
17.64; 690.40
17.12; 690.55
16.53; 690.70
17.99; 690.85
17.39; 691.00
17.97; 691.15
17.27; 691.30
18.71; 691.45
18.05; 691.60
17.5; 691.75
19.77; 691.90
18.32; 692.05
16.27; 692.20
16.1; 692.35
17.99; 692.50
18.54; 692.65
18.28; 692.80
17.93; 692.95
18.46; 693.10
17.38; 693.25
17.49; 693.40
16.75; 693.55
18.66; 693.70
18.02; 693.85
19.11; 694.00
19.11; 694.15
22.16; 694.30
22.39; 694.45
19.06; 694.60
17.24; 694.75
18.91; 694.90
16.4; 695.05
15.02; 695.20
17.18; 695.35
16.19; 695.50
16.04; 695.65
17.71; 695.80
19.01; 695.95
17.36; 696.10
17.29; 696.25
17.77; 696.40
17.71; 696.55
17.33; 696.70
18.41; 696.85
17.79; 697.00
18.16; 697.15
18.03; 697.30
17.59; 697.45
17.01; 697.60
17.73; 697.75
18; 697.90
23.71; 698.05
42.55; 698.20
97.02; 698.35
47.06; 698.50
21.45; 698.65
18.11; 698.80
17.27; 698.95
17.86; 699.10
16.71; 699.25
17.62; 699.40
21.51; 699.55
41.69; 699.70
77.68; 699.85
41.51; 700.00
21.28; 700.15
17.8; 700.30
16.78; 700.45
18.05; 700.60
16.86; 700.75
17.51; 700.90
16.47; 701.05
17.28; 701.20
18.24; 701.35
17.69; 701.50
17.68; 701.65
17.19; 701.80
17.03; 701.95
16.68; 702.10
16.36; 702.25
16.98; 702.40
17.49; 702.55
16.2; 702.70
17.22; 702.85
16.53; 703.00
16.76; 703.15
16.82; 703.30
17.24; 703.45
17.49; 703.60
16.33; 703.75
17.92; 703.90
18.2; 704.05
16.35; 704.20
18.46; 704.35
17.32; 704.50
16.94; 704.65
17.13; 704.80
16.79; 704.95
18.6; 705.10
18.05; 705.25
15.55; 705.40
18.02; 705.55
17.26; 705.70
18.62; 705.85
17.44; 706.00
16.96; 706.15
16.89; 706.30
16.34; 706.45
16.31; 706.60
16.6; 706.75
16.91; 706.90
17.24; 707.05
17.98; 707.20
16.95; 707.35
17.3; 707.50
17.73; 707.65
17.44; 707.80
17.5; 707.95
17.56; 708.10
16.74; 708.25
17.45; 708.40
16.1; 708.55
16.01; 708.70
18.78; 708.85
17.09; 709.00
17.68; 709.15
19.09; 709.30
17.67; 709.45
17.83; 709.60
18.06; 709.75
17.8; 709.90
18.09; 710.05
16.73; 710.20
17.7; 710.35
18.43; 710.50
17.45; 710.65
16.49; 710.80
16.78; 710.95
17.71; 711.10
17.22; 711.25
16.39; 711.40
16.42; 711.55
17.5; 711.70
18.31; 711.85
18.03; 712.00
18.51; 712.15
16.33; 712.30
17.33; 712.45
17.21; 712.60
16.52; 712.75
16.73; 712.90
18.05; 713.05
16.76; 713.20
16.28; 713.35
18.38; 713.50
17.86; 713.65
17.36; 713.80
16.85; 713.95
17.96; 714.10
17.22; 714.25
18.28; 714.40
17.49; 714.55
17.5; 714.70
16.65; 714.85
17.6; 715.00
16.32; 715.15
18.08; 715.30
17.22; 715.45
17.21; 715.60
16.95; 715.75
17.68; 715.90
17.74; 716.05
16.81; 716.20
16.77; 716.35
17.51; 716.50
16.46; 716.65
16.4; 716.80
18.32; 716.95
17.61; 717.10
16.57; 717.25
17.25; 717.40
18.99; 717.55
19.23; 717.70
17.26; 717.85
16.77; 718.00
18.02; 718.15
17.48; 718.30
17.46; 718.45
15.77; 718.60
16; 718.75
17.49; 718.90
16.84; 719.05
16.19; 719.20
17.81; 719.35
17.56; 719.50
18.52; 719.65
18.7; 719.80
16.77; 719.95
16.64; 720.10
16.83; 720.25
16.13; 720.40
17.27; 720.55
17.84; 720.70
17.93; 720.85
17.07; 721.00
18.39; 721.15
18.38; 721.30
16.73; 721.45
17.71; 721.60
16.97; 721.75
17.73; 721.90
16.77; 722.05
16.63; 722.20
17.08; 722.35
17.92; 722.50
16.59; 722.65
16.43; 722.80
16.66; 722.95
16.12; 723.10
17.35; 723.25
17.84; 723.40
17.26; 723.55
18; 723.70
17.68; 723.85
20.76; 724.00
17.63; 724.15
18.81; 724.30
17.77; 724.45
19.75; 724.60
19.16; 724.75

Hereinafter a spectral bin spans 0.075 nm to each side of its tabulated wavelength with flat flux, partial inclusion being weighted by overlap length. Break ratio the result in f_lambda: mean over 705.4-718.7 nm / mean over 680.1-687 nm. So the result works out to 0.4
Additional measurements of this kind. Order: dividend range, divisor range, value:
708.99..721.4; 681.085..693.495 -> 0.56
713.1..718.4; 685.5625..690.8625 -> 0.98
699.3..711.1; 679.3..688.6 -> 0.52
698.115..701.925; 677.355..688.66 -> 0.83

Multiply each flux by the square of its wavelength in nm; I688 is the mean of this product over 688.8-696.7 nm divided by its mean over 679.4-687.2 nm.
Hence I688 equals 0.5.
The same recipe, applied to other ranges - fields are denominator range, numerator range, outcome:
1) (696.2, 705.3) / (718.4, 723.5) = 0.84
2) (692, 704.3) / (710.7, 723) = 0.88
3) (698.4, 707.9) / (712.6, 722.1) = 0.91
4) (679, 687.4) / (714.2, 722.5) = 0.50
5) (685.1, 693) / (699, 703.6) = 1.22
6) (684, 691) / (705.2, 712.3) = 0.86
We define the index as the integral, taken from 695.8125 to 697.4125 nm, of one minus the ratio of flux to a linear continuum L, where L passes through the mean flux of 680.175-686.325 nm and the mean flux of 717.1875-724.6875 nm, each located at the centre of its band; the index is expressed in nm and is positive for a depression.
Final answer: 0.80 nm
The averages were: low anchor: 45.7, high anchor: 17.5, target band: 17.9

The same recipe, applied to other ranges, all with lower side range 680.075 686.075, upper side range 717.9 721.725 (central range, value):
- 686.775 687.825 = 0.62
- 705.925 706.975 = 0.42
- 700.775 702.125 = 0.62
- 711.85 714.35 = 0.58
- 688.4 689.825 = 0.82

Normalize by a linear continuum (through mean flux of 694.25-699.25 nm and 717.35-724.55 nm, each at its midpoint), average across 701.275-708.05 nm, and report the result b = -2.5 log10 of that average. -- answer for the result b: 0.194 mag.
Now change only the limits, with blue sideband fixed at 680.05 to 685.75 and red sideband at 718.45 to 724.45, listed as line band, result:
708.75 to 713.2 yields 0.42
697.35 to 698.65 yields 0.06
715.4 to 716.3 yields 0.25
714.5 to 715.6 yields 0.29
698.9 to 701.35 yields 0.37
